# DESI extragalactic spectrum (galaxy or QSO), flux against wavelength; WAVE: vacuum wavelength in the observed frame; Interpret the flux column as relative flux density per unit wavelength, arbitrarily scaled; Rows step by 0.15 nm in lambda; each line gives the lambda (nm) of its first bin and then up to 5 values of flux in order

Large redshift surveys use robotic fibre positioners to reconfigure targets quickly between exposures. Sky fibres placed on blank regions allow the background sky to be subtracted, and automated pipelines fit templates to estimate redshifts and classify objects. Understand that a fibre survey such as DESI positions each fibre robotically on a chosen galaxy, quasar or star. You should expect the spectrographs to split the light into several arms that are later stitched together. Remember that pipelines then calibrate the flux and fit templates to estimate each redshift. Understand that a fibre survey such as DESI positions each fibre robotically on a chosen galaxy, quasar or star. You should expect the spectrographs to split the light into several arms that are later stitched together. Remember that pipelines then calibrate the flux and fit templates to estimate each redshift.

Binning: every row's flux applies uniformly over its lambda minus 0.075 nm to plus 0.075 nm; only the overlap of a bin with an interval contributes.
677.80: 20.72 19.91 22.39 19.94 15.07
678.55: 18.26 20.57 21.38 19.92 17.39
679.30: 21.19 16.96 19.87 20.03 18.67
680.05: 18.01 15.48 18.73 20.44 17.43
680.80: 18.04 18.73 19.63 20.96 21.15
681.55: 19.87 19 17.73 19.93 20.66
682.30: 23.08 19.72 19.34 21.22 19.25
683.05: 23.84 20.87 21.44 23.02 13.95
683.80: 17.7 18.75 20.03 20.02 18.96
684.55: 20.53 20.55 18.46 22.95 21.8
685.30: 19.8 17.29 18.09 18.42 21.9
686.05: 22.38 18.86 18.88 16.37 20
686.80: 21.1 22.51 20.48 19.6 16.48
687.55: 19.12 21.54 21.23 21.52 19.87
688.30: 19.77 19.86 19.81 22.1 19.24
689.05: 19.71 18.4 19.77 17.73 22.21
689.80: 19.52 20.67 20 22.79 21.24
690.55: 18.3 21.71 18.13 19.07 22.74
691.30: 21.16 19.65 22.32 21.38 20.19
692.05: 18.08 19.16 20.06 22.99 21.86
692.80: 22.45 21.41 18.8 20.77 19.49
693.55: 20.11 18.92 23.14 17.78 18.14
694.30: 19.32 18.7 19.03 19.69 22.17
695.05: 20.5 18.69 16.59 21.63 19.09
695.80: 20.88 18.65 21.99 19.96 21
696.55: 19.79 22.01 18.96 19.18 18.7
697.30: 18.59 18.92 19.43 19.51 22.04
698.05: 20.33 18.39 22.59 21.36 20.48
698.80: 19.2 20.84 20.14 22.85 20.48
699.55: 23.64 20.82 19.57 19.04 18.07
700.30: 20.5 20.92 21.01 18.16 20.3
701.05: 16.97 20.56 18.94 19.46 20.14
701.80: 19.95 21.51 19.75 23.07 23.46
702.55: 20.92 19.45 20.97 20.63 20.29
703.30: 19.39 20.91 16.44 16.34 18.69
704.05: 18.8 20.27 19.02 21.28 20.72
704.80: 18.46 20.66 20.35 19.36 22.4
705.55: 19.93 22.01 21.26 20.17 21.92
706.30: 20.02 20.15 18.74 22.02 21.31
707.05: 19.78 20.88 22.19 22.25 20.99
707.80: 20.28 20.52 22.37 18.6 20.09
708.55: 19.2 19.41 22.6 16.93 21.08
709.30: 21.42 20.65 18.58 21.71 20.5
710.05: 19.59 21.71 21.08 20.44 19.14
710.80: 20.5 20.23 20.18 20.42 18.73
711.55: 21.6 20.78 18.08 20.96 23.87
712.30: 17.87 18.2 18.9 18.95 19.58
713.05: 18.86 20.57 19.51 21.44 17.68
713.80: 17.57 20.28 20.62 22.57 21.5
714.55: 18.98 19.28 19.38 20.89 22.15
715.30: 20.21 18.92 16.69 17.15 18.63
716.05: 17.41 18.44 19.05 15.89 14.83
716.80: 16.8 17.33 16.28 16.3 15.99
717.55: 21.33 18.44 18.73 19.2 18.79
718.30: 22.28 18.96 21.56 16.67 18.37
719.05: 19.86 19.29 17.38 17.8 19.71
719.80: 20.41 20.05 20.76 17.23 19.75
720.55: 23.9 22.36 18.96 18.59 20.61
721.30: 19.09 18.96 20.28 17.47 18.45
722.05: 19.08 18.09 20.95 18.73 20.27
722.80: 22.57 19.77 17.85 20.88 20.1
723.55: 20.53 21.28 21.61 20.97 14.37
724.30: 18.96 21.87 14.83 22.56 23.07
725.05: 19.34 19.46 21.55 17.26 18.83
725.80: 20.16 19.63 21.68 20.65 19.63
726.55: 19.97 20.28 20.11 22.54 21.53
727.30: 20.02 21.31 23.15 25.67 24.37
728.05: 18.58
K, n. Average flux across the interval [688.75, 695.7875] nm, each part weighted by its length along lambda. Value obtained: 20.1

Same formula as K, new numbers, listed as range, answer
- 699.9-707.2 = 20.1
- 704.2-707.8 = 20.7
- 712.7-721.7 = 19.1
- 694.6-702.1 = 20.1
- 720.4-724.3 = 19.8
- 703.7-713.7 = 20.2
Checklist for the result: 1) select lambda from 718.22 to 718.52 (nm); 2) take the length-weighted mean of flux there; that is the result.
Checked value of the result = 20.6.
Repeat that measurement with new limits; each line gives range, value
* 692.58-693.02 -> 21.9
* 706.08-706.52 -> 20.7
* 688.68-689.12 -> 20.3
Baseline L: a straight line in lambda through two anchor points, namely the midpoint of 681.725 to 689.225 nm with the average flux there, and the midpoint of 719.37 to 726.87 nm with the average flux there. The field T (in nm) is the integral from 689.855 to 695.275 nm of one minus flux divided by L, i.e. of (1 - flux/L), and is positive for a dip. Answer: -0.10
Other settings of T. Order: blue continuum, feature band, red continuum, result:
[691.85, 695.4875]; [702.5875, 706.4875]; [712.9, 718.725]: -0.110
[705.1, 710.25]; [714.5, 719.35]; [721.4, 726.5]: 0.380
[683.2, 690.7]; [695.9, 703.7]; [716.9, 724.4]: -0.191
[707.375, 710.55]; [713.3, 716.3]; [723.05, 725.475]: 0.121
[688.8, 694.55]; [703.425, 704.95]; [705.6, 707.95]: 0.123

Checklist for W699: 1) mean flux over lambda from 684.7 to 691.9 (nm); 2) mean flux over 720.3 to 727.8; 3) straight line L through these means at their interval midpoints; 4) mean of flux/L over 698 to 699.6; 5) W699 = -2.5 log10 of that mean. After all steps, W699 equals -0.04 mag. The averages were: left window 20.1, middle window 20.9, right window 20.2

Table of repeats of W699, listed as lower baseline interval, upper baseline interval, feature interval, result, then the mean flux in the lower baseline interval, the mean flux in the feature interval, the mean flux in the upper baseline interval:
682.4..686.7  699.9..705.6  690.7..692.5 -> -0.03 mag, 19.8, 20.4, 19.9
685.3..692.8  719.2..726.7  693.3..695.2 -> 0.02 mag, 20.1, 19.7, 19.8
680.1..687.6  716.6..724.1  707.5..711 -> -0.05 mag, 19.7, 20.4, 19.3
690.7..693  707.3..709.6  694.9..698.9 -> 0.04 mag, 20.7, 20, 20.5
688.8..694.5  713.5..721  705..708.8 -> -0.06 mag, 20.2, 20.7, 19.1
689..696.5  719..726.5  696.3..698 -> 0.01 mag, 20.2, 19.8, 19.7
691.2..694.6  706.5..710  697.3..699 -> 0.01 mag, 20.3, 20.2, 20.5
